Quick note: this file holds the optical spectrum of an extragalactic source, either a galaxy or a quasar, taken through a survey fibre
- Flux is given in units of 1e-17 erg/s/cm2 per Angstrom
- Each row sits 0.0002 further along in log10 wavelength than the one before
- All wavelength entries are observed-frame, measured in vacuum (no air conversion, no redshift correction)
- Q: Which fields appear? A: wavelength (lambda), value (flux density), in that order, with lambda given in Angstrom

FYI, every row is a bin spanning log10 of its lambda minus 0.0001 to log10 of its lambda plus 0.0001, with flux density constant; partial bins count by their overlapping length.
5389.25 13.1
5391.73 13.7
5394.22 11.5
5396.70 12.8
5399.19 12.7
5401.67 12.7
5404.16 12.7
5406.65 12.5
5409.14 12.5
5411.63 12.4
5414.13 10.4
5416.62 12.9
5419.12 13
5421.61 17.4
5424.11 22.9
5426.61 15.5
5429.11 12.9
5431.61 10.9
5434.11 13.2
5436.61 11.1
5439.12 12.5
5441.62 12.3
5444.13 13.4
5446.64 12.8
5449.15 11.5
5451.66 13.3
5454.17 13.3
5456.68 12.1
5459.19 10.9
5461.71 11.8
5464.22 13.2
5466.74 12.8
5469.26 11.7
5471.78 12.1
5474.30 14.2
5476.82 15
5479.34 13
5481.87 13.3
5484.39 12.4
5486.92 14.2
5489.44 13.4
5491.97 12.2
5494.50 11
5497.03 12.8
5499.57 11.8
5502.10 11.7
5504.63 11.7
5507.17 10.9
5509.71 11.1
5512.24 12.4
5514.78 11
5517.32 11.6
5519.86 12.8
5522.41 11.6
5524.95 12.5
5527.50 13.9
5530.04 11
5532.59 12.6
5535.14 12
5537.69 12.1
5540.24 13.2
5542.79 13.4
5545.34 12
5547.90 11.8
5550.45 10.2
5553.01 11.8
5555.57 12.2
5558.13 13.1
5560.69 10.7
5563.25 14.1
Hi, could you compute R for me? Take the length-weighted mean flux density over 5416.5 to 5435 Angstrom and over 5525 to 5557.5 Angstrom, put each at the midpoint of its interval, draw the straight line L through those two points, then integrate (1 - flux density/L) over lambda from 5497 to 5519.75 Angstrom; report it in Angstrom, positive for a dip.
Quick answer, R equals 2.3 Angstrom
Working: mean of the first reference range 15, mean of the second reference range 12.2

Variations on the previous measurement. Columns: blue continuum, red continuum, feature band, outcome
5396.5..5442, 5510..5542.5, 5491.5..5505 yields 0.7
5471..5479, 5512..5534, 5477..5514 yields 2.1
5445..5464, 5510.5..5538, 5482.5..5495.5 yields -0.5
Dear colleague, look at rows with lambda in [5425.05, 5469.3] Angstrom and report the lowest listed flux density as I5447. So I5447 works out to 10.9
